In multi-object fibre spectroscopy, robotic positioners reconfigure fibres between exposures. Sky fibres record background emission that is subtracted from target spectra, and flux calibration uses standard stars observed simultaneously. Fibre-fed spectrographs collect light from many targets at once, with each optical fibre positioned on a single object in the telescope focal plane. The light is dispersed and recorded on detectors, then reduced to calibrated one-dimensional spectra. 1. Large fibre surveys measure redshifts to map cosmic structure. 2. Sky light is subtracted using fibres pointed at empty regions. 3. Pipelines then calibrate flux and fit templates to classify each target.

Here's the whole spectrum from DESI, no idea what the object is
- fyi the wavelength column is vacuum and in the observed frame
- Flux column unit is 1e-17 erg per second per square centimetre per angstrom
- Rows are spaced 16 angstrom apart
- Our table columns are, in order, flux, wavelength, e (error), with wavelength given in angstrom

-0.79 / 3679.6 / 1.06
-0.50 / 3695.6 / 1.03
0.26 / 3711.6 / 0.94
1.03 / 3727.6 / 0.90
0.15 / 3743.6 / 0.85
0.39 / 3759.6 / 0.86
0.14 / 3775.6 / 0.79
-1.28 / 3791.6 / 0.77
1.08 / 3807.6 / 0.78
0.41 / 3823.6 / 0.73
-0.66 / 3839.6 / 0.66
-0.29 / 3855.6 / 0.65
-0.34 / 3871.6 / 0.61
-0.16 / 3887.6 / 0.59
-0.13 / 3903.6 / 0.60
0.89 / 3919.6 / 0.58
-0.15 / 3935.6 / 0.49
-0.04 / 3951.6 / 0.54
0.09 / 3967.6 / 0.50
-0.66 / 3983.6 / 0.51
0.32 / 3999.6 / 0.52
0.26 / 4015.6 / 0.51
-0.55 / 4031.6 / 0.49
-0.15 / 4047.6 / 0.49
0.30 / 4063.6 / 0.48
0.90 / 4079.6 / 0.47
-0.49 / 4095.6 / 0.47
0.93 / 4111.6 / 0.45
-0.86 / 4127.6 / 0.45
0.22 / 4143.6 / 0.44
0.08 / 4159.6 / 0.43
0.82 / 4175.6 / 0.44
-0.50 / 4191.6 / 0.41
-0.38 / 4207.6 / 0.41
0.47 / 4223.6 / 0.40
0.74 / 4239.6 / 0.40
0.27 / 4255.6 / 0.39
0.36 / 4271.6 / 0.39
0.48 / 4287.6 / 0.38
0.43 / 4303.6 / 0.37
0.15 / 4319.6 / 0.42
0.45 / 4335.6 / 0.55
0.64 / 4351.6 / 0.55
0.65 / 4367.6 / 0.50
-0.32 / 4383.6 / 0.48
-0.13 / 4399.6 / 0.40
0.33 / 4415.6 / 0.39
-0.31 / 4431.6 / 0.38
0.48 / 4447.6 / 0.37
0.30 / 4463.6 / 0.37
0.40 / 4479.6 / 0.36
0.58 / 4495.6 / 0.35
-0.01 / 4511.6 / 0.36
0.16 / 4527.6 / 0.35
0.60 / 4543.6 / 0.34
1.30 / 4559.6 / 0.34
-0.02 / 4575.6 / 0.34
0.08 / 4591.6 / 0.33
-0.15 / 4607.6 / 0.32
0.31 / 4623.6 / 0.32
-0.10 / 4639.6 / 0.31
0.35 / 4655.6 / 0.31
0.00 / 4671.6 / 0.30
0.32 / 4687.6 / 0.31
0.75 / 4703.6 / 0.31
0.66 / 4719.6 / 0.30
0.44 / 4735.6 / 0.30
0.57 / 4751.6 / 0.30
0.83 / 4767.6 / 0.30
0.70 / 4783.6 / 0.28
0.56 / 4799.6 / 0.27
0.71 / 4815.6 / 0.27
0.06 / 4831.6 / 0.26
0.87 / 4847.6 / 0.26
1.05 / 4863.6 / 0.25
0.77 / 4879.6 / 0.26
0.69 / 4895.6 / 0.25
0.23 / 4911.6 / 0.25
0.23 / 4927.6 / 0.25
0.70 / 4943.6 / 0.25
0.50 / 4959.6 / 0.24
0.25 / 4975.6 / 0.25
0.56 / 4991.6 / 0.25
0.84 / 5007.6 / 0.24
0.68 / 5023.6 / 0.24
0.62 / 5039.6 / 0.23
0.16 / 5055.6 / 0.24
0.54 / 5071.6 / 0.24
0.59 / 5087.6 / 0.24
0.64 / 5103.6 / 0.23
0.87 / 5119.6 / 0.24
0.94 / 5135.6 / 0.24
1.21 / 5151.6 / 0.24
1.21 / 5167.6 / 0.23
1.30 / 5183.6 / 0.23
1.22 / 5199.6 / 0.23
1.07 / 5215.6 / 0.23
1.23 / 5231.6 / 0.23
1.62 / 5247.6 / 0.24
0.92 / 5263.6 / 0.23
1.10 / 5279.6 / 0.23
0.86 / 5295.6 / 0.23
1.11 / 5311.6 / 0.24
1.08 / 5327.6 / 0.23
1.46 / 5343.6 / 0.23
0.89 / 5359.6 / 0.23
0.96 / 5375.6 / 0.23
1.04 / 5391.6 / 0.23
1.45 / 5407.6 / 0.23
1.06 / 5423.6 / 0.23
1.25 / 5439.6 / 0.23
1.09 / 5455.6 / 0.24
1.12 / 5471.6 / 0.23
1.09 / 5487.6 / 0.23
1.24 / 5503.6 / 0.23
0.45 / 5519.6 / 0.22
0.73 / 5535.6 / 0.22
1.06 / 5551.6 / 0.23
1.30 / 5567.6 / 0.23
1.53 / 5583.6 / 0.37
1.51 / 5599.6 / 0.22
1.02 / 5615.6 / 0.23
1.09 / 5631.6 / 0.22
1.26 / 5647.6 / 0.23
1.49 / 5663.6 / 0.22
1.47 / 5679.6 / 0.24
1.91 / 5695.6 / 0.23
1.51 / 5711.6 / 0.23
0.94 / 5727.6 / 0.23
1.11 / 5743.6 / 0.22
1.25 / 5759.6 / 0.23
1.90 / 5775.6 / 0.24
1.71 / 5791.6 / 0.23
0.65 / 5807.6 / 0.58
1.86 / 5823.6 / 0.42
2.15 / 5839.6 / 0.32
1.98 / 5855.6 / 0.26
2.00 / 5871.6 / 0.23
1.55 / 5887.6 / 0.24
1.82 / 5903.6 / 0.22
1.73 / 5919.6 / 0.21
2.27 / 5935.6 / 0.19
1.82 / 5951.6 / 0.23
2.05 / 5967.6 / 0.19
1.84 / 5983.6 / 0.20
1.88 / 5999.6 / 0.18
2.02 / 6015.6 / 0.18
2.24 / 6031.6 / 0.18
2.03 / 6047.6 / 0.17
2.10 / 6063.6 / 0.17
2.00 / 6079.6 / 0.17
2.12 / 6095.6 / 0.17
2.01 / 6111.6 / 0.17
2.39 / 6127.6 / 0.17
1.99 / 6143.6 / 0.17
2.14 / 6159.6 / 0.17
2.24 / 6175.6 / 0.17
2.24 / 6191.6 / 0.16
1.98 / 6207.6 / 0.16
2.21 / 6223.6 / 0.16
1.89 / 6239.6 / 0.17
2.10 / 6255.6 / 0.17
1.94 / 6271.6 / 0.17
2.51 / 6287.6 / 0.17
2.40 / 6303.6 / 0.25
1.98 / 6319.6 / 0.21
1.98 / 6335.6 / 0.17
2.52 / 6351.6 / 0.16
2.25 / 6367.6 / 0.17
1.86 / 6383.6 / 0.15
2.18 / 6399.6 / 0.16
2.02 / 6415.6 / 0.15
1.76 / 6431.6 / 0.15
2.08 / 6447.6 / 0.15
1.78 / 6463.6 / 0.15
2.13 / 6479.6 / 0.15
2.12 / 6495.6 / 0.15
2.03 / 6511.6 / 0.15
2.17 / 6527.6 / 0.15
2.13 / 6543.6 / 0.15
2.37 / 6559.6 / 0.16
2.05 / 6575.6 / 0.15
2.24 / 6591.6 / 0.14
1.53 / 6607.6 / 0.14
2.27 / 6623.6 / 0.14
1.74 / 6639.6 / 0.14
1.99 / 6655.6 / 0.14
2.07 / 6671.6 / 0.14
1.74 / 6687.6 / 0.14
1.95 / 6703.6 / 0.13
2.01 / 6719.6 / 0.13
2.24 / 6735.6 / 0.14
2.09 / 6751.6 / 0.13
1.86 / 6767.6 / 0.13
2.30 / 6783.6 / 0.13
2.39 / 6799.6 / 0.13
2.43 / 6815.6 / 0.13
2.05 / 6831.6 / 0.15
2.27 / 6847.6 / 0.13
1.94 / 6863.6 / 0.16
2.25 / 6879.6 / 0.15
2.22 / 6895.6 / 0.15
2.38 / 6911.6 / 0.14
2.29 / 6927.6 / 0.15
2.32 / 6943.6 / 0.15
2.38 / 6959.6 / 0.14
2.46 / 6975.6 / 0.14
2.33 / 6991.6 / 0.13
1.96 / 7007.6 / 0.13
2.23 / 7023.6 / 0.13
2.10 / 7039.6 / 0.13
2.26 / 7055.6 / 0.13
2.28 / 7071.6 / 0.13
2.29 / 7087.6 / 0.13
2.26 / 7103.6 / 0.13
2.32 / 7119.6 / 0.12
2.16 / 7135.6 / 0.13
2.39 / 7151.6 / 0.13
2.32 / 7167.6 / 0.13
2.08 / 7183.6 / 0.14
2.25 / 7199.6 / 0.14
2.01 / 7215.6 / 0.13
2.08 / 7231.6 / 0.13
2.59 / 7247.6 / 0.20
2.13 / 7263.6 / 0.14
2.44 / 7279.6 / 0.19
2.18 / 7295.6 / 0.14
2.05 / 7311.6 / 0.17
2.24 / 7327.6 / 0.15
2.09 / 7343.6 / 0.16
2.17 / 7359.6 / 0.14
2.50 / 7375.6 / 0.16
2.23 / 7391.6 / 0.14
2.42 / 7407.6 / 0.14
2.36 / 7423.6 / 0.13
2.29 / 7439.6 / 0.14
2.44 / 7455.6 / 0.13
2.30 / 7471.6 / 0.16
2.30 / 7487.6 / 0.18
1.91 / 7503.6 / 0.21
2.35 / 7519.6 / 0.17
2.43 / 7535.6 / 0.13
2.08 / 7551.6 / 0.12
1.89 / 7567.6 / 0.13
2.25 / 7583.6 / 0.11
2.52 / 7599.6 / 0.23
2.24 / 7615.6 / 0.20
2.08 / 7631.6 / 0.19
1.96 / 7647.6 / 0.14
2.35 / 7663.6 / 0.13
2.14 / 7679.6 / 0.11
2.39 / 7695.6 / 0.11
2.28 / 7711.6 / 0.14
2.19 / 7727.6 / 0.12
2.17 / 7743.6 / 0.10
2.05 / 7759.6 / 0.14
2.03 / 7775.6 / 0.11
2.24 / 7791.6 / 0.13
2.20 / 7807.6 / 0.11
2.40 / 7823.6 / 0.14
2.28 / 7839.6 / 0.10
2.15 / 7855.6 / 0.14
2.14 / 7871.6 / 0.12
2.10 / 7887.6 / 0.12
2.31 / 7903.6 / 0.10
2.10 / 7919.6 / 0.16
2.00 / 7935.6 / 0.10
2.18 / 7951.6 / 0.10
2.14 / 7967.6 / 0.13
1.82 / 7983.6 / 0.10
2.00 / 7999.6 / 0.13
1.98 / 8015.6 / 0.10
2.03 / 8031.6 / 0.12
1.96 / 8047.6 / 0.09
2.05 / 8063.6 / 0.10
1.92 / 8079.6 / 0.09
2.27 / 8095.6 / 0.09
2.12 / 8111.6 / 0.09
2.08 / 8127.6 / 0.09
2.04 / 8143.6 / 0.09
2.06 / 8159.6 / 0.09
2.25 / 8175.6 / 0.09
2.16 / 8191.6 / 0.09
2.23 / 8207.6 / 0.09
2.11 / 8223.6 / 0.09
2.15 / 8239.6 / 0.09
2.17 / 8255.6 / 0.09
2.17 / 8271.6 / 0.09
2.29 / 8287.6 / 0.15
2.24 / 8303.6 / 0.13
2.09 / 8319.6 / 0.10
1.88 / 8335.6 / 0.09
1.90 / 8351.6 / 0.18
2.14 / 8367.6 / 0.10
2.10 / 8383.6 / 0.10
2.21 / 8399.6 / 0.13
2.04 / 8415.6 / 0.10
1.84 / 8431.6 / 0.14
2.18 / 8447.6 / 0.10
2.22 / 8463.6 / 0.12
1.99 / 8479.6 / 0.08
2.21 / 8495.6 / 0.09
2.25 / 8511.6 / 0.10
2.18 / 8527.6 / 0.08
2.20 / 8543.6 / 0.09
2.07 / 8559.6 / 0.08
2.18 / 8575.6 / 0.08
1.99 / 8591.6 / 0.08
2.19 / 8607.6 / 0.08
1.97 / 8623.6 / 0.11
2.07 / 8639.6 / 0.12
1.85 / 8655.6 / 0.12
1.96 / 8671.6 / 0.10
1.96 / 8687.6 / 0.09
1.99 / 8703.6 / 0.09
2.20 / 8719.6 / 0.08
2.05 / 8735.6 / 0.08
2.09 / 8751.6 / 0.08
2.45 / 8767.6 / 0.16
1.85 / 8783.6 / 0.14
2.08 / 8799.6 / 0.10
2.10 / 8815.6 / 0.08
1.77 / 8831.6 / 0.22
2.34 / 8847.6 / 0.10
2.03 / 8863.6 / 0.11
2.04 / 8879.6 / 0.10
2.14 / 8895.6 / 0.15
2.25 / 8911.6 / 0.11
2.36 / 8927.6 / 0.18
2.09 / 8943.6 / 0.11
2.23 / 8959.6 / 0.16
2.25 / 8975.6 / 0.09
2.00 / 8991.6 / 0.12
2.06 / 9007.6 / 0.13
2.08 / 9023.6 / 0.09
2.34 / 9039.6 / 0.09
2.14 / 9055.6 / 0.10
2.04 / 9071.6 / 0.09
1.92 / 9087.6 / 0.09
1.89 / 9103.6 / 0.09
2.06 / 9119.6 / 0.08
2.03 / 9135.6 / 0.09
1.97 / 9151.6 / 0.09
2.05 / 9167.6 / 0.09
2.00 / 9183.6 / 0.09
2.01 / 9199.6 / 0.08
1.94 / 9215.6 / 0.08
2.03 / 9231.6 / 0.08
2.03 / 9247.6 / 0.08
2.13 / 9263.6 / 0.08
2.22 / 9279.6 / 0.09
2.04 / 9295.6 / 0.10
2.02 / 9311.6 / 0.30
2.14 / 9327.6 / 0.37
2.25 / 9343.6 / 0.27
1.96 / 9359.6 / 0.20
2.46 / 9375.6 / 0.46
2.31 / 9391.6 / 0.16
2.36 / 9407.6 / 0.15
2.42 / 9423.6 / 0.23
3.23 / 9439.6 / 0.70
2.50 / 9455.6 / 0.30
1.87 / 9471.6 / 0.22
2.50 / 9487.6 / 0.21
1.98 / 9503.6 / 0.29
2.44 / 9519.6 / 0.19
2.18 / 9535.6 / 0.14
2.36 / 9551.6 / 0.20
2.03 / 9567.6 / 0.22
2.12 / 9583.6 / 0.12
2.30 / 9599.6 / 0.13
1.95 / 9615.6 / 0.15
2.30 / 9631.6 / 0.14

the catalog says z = 0.283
